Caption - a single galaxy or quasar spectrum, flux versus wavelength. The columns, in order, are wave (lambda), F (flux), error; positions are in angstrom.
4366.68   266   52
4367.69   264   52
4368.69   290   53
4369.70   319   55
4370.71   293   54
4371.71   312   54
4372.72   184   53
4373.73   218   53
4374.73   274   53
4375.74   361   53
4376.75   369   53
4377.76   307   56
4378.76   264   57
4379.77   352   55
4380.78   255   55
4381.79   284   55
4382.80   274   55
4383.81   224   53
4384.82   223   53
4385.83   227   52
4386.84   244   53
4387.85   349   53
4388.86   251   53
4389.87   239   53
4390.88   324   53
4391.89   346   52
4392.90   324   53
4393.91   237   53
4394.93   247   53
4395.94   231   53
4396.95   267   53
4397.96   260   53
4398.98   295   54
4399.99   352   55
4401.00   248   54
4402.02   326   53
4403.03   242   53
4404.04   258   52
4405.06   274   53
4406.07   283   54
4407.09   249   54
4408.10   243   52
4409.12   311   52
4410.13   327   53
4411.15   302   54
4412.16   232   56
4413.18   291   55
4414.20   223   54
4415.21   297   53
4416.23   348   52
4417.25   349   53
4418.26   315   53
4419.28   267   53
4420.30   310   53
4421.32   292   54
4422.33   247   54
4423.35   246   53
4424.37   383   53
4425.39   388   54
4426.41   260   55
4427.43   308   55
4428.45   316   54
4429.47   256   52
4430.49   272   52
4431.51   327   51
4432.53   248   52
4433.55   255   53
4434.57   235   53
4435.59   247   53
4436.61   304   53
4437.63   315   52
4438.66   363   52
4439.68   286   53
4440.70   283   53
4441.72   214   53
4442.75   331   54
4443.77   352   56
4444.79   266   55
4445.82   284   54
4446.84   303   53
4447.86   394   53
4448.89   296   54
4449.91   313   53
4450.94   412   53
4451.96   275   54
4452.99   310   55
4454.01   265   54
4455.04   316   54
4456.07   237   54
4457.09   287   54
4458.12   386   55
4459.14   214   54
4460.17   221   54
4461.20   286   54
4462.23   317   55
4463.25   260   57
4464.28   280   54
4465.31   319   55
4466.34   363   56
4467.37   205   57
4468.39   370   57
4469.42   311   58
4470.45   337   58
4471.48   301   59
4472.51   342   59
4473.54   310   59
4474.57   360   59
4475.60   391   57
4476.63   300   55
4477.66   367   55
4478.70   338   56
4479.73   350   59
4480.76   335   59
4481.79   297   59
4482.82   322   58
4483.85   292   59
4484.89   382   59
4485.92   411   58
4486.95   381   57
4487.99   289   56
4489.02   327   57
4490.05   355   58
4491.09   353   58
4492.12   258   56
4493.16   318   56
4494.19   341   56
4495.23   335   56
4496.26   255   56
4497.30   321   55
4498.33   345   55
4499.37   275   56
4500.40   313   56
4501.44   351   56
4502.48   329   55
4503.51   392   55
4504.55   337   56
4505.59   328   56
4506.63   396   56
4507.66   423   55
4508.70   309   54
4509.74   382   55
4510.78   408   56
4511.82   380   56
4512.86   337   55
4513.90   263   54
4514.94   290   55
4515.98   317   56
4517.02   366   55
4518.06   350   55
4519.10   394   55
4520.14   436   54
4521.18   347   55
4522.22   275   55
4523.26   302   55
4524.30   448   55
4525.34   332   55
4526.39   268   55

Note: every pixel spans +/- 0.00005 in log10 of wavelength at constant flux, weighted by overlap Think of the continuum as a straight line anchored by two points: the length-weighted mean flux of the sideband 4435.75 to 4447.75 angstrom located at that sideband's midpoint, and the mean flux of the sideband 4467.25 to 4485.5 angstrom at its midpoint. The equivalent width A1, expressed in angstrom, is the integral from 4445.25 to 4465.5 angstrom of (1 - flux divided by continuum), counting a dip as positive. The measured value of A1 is 1.0 angstrom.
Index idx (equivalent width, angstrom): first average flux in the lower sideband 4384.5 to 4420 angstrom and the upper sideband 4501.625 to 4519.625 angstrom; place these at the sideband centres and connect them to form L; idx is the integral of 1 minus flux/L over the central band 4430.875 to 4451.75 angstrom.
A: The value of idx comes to 0.4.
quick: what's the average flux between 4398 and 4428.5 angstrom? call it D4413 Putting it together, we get 292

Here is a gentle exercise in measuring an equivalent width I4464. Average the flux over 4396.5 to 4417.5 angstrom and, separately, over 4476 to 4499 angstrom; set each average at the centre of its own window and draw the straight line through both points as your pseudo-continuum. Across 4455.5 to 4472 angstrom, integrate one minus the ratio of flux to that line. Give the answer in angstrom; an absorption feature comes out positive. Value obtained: 1.2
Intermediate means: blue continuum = 284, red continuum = 330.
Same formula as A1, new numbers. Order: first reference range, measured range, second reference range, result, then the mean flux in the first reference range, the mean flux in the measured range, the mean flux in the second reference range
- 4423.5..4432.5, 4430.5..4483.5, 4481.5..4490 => 3.0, 307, 306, 340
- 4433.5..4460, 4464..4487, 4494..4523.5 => -1.1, 298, 333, 342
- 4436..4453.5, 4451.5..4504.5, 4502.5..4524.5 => 2.3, 311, 318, 354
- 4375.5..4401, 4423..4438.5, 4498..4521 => 0.7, 283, 293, 351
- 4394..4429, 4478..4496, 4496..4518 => -0.3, 287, 333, 340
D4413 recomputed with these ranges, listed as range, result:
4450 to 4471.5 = 299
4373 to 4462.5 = 288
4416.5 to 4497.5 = 309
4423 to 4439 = 295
